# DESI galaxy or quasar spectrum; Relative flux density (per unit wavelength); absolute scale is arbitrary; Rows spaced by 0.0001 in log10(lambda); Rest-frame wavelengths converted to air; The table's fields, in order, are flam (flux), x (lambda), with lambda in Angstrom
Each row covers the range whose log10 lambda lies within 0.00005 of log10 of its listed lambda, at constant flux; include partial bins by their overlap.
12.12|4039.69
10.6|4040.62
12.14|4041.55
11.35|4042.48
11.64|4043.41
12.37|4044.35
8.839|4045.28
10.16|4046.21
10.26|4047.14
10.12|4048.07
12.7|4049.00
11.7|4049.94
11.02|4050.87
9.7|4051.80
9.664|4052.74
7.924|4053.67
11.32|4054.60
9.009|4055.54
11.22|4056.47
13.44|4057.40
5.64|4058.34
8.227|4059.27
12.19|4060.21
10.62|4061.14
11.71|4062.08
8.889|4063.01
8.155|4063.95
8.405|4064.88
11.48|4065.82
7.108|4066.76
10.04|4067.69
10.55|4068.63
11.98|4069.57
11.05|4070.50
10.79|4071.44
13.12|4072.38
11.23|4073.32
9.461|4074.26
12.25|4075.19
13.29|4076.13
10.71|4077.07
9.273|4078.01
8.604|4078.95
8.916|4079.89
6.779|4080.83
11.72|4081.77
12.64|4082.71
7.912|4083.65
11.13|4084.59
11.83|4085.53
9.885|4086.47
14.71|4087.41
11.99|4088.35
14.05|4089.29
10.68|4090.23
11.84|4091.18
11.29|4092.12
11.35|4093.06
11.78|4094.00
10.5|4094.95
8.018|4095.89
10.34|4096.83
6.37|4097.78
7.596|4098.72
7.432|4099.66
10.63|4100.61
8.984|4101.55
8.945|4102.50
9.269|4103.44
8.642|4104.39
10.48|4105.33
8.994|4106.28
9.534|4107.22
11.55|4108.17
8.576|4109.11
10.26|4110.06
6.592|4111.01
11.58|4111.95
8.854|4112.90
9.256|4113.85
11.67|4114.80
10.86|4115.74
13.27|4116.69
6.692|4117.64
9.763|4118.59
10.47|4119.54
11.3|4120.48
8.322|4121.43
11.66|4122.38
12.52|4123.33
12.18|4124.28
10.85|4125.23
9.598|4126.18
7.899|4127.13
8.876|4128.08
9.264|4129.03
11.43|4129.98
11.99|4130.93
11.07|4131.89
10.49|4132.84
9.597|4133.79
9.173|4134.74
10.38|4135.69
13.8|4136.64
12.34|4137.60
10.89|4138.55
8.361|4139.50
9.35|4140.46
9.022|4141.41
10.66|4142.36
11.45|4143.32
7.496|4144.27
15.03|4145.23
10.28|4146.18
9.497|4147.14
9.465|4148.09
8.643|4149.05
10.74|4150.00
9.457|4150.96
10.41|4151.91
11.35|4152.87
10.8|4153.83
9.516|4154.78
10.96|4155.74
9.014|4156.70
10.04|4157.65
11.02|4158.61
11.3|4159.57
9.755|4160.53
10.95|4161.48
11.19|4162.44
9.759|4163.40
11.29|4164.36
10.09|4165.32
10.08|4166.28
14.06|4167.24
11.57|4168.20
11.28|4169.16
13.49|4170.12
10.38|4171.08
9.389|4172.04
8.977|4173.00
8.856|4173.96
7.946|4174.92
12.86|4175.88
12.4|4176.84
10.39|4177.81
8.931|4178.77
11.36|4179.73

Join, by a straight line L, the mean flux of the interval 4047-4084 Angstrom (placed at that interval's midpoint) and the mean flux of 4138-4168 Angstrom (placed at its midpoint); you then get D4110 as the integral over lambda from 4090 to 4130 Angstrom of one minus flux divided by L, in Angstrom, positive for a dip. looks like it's 1.8 Angstrom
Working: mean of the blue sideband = 10.3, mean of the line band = 9.88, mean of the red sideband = 10.4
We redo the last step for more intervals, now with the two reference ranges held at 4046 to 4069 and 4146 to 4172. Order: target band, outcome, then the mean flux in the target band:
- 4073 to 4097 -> -1.6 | 10.9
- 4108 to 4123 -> 0.5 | 10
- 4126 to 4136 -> 0.4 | 9.99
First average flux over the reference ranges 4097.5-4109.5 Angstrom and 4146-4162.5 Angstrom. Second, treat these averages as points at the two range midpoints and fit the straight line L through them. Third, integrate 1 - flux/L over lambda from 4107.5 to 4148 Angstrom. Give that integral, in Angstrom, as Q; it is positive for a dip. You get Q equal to -3.0 Angstrom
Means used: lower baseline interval 9.05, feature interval 10.3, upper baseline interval 10.2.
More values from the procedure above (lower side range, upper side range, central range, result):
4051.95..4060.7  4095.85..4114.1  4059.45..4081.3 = -1.4 Angstrom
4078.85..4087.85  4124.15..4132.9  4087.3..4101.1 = 0.0 Angstrom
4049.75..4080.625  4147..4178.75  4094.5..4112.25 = 2.0 Angstrom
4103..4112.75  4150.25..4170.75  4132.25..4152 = 0.1 Angstrom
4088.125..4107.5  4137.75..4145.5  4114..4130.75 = -0.5 Angstrom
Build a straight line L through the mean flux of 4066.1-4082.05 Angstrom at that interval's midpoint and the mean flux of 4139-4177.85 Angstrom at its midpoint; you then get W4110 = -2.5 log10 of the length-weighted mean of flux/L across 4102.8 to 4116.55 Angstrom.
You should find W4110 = 0.07 mag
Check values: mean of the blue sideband 10.4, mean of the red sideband 10.5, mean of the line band 9.8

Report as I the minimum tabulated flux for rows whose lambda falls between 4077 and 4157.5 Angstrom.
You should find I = 6.37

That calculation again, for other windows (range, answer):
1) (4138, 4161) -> 7.496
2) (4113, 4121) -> 6.692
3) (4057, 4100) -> 5.64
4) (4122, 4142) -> 7.899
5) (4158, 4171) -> 9.755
